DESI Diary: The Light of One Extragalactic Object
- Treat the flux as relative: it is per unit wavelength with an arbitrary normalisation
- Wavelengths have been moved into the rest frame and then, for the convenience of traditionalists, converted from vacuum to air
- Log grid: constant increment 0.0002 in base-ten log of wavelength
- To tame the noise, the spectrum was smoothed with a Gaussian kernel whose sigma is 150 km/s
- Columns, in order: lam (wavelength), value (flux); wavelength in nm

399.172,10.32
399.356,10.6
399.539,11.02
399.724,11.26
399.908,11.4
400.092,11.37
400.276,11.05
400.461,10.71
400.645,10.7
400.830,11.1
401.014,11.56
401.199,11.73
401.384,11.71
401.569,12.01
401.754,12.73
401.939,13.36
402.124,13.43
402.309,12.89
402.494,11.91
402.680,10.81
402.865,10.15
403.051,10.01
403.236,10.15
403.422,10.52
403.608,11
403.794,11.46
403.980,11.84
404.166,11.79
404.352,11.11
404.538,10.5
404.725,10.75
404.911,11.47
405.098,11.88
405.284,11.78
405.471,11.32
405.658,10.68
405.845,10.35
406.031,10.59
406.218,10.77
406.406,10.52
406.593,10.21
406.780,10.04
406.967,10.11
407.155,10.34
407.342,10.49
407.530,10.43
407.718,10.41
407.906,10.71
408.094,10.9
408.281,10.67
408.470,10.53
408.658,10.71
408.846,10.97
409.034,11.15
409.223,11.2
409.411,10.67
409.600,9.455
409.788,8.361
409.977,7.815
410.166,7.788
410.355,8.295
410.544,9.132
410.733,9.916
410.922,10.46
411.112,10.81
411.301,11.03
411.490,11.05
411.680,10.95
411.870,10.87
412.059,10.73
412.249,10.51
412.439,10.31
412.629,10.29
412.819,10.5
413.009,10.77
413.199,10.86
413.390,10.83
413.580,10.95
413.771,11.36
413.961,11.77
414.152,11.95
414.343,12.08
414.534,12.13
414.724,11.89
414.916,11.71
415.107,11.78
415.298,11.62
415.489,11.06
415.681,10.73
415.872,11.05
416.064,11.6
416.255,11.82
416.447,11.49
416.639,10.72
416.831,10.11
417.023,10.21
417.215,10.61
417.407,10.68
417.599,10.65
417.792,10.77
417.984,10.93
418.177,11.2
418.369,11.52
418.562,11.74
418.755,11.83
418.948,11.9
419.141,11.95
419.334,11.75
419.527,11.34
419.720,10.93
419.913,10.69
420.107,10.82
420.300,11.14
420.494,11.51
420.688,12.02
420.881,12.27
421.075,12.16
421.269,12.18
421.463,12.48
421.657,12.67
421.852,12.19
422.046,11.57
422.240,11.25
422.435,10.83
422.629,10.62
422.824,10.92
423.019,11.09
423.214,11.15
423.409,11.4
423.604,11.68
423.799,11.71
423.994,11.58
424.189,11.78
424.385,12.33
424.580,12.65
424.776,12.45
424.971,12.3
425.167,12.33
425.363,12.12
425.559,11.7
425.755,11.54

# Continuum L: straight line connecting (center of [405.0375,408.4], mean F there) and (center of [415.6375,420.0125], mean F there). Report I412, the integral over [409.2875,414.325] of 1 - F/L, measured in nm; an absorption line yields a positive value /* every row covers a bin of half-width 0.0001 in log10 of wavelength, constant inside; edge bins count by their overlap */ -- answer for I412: 0.263 nm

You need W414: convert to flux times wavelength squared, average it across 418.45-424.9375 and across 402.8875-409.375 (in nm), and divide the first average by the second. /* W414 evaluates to 1.2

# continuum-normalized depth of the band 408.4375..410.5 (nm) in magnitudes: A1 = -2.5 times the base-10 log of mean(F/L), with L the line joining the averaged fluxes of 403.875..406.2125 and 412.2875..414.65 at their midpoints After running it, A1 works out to 0.15 mag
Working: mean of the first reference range 11.2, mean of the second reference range 11.1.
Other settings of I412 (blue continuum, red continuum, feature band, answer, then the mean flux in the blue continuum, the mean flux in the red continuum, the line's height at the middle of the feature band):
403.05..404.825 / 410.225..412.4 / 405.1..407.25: 0.020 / 11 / 10.3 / 10.8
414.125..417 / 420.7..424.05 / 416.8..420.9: 0.112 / 11.4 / 11.6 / 11.5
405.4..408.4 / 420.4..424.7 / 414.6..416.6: -0.048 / 10.5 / 11.7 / 11.2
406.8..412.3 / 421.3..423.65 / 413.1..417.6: -0.191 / 10.2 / 11.5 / 10.8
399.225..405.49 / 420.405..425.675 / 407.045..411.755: 0.556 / 11.4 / 11.8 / 11.5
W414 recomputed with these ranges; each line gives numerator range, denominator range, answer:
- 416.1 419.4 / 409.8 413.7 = 1.13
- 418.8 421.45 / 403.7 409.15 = 1.15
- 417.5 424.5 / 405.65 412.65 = 1.19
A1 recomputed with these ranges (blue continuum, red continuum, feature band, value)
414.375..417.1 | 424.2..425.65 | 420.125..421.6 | -0.009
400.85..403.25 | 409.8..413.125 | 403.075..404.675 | 0.042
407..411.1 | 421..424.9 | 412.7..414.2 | -0.051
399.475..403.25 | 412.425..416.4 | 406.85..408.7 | 0.089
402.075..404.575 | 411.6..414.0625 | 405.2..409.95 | 0.057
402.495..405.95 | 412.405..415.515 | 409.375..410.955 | 0.238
